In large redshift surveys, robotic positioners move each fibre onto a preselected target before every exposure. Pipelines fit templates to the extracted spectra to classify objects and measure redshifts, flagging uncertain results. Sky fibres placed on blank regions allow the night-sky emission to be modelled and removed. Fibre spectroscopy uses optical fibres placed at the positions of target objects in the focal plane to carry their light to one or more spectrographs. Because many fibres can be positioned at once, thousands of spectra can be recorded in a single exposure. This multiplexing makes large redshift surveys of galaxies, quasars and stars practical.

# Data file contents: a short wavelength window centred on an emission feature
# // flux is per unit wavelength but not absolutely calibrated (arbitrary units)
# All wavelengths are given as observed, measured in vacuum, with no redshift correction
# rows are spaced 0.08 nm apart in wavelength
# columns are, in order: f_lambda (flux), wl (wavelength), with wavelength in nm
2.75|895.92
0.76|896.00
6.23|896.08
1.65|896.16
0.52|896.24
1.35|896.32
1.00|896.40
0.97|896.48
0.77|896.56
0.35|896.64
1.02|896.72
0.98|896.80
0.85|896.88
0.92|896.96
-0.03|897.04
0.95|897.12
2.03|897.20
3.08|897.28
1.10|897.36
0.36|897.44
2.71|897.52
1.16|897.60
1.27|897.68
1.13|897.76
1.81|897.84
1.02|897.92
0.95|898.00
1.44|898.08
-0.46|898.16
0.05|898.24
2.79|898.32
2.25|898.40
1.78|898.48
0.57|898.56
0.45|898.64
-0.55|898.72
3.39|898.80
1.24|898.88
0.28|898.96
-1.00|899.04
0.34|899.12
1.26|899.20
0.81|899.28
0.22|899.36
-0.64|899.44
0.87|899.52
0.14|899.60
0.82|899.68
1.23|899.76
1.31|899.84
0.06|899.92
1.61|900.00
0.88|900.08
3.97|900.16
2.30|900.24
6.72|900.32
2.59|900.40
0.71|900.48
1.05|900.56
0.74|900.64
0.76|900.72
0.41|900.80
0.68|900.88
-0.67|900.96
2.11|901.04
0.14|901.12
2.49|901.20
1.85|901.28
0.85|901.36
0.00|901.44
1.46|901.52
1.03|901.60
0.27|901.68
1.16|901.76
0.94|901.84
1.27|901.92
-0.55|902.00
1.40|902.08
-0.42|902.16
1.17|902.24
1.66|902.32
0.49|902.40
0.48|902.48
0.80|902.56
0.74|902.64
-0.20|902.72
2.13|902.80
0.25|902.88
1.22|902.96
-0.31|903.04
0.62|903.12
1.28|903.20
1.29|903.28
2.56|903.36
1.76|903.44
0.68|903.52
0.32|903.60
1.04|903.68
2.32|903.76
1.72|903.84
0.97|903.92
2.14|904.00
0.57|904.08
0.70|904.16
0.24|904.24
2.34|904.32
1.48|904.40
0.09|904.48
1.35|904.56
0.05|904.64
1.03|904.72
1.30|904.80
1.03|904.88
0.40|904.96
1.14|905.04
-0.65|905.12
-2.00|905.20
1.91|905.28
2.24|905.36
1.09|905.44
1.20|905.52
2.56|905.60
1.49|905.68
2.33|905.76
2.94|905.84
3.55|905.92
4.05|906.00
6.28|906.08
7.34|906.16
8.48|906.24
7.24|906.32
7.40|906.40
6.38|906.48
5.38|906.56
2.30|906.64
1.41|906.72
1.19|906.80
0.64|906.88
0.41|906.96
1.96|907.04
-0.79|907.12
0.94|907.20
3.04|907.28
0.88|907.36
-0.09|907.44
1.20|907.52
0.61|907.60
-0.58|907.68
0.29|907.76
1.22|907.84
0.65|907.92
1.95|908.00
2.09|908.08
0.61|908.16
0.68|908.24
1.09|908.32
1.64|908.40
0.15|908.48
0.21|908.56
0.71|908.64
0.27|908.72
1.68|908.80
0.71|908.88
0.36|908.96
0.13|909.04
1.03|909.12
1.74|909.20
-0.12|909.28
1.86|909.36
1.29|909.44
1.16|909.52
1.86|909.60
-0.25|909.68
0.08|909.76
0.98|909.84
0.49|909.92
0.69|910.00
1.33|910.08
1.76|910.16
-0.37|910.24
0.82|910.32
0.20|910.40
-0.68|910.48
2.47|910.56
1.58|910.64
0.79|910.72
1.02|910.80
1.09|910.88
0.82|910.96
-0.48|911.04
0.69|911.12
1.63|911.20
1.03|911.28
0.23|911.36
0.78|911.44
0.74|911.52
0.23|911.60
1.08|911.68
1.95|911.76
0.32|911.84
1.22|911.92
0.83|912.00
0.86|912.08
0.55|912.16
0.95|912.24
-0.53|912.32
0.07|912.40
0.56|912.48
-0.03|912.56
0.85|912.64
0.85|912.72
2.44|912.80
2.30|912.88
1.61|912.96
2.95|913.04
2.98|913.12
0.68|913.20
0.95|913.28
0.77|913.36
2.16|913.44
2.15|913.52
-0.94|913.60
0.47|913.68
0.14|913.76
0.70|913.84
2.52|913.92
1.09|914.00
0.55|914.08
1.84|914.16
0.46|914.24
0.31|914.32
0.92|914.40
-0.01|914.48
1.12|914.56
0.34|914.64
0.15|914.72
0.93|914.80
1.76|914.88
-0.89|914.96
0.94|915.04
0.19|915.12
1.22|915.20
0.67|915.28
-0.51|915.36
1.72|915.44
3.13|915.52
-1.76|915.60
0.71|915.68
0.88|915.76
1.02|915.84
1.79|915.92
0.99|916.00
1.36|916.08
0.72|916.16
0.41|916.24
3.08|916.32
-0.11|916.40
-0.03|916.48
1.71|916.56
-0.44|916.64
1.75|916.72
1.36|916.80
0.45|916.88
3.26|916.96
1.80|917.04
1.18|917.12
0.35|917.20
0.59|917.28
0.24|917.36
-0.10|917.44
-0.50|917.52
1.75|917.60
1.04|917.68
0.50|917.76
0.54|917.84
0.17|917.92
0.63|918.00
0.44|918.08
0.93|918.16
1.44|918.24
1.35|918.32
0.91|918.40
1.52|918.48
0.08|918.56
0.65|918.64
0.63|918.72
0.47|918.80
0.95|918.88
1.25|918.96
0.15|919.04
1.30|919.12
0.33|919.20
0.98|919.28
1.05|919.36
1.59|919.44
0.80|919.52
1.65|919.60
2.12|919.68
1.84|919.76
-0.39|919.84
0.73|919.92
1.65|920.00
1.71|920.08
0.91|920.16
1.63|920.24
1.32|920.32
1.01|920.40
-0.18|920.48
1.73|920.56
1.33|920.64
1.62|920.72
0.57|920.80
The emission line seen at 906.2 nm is H-beta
